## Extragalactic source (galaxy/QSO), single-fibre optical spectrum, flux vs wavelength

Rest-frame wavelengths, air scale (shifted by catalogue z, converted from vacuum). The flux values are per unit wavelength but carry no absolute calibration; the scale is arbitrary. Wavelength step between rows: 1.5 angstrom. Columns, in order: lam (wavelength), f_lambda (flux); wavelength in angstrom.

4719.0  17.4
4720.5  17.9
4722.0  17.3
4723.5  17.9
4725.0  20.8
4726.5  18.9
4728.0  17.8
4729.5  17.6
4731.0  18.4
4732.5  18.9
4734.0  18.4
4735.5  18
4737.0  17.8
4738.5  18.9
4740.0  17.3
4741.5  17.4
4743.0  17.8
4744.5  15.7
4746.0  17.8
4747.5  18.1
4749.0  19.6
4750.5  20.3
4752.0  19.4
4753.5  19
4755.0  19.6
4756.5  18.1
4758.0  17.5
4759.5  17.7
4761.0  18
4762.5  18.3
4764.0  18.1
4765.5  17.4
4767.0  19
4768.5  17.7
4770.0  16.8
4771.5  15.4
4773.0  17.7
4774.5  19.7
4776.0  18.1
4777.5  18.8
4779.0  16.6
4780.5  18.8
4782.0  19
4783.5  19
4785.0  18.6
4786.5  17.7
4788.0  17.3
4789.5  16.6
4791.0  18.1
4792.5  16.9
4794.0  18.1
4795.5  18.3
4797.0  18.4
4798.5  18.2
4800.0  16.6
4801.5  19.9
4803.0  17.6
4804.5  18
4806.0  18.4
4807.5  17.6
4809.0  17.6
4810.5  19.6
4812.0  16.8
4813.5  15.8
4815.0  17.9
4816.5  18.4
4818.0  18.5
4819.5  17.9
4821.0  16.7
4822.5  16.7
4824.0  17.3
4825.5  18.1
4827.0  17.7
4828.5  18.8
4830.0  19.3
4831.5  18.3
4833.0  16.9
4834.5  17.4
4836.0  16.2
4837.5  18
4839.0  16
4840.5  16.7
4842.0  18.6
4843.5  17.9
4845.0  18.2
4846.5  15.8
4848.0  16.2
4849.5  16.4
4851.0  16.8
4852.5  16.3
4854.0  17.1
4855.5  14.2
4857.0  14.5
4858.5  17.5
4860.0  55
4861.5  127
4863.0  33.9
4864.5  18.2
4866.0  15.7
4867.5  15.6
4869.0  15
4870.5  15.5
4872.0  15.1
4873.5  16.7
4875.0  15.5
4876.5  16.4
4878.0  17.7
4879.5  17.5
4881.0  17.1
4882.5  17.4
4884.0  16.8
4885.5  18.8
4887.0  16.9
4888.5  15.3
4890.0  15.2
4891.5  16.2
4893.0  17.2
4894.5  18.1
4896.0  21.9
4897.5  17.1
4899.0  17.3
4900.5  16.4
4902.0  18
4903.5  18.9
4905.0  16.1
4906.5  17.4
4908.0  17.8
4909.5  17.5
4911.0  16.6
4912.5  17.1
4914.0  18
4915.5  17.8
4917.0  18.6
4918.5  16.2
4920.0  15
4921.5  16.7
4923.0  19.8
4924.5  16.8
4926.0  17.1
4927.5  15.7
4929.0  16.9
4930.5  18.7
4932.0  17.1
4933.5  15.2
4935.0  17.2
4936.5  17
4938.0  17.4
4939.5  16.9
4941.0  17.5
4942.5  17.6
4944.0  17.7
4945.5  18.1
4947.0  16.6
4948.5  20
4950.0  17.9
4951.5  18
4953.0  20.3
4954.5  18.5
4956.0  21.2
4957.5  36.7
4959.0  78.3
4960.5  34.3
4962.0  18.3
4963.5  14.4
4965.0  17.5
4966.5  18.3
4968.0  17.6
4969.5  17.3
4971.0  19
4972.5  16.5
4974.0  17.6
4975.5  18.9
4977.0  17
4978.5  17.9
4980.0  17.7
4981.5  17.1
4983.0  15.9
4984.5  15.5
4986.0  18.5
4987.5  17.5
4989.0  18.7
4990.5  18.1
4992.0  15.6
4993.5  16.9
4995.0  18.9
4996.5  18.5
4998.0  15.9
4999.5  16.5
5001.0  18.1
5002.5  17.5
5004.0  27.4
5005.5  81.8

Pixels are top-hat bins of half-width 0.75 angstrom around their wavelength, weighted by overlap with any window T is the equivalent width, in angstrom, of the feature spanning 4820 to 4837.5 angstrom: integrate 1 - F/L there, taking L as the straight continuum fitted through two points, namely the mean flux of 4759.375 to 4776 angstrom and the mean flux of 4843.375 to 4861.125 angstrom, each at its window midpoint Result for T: 2.7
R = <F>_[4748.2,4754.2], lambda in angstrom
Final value 19.6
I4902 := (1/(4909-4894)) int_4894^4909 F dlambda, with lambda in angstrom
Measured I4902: 17.9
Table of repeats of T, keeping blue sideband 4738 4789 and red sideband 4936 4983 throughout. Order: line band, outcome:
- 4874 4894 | 3.1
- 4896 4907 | 1.3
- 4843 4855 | 1.6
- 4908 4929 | 3.2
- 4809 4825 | 1.1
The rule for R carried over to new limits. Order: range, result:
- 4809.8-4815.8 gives 17.5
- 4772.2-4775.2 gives 18.6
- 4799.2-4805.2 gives 18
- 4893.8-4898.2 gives 19.1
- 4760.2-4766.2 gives 18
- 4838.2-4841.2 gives 16.4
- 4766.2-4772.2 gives 17.2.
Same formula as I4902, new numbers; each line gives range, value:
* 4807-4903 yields 19.7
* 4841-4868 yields 25.8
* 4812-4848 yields 17.5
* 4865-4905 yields 16.9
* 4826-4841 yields 17.6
